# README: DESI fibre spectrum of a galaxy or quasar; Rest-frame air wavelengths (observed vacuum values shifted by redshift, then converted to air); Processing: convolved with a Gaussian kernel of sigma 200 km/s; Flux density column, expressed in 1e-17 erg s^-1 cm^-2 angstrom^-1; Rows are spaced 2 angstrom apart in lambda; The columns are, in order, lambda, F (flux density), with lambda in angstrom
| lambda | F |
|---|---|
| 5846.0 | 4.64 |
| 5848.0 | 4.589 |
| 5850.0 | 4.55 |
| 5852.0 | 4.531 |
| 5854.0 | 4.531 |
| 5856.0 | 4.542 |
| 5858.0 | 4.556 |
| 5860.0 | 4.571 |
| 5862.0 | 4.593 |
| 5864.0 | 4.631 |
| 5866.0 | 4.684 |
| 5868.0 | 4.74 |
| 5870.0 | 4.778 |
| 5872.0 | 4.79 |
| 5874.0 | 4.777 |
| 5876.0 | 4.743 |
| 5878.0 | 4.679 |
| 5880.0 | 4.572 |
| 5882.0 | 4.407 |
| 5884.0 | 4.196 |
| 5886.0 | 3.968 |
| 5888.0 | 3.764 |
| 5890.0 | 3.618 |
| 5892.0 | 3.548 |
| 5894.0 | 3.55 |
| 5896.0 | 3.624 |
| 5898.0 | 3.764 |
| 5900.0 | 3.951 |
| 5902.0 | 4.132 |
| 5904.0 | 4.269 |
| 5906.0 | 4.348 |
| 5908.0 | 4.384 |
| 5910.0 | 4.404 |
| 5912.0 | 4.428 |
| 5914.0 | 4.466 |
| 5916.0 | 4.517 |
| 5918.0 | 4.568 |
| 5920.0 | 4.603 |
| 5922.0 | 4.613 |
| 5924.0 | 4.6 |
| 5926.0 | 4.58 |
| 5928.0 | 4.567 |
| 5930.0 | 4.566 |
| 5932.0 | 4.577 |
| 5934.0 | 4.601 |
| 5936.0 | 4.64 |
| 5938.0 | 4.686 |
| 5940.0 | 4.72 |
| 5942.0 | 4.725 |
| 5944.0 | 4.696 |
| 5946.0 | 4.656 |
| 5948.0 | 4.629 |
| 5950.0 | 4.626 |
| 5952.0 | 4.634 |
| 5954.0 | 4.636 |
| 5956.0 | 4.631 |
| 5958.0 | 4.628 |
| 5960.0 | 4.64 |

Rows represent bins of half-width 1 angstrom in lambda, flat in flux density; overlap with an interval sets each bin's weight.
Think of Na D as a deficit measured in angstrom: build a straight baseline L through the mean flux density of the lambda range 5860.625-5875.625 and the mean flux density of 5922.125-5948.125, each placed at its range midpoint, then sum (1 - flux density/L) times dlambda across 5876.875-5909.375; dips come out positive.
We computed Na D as 4.4 angstrom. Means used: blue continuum 4.71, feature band 4.06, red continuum 4.63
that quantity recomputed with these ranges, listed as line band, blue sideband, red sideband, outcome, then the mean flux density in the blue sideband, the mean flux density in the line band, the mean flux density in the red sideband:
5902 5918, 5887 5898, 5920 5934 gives -1.1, 3.63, 4.4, 4.59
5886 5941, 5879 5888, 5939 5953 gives 1.9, 4.23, 4.29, 4.67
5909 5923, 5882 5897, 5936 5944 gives -0.8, 3.8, 4.51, 4.7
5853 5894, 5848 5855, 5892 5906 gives -1.6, 4.54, 4.41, 3.89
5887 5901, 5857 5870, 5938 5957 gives 2.9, 4.64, 3.69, 4.66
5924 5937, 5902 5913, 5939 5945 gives 0.0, 4.35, 4.59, 4.71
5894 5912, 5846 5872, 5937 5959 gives 2.1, 4.62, 4.1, 4.66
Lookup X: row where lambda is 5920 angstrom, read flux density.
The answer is 4.603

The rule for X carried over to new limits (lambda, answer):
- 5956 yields 4.631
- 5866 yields 4.684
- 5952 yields 4.634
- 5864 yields 4.631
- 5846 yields 4.64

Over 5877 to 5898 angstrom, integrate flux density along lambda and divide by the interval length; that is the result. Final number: 3.98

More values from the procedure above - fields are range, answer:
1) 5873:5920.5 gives 4.22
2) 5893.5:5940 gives 4.38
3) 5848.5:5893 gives 4.45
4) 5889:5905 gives 3.81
